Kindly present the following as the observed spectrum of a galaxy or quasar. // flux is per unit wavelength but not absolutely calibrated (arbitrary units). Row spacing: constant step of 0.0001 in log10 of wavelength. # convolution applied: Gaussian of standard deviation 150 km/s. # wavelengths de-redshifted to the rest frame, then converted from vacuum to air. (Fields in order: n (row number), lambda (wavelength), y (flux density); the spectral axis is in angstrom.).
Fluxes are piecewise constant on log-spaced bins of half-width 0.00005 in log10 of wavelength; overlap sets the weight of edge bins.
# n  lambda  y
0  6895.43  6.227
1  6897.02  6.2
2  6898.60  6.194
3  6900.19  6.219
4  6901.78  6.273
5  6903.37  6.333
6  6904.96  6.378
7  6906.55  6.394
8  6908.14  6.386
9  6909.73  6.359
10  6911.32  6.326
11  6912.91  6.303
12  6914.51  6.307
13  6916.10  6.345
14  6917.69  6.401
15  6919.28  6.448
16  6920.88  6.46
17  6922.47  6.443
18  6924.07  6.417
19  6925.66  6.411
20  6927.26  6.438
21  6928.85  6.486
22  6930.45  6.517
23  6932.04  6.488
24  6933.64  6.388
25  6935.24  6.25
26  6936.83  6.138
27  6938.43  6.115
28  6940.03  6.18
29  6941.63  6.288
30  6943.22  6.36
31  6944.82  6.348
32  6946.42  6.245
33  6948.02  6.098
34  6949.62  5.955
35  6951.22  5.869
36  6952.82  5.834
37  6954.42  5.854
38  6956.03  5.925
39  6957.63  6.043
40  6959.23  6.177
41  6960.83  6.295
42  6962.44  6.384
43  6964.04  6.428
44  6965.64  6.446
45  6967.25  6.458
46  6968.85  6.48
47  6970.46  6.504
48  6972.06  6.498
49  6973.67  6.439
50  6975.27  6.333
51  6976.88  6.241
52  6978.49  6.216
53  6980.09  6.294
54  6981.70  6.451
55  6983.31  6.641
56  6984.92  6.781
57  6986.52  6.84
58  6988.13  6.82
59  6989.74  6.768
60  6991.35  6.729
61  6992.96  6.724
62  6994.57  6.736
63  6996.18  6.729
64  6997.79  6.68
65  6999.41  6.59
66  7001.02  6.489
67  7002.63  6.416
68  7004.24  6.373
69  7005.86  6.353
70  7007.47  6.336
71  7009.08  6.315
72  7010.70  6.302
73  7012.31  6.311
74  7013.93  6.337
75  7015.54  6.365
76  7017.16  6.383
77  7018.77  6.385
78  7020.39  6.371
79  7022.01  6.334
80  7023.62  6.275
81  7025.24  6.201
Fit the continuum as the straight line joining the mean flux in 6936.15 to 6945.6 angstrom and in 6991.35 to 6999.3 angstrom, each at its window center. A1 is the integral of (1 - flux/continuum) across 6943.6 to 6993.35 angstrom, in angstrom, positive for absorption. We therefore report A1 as 0.9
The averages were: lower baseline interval 6.24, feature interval 6.36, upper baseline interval 6.7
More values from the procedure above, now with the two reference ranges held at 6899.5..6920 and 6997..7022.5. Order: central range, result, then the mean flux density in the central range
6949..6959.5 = 0.7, 5.94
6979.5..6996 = -0.8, 6.69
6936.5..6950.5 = 0.4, 6.19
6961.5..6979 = -0.1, 6.4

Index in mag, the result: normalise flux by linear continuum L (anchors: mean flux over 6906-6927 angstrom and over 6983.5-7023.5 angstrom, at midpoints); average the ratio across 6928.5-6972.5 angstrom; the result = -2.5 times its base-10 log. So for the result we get 0.03 mag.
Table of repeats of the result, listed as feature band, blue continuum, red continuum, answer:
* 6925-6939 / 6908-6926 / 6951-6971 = -0.01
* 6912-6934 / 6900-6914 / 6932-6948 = -0.02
